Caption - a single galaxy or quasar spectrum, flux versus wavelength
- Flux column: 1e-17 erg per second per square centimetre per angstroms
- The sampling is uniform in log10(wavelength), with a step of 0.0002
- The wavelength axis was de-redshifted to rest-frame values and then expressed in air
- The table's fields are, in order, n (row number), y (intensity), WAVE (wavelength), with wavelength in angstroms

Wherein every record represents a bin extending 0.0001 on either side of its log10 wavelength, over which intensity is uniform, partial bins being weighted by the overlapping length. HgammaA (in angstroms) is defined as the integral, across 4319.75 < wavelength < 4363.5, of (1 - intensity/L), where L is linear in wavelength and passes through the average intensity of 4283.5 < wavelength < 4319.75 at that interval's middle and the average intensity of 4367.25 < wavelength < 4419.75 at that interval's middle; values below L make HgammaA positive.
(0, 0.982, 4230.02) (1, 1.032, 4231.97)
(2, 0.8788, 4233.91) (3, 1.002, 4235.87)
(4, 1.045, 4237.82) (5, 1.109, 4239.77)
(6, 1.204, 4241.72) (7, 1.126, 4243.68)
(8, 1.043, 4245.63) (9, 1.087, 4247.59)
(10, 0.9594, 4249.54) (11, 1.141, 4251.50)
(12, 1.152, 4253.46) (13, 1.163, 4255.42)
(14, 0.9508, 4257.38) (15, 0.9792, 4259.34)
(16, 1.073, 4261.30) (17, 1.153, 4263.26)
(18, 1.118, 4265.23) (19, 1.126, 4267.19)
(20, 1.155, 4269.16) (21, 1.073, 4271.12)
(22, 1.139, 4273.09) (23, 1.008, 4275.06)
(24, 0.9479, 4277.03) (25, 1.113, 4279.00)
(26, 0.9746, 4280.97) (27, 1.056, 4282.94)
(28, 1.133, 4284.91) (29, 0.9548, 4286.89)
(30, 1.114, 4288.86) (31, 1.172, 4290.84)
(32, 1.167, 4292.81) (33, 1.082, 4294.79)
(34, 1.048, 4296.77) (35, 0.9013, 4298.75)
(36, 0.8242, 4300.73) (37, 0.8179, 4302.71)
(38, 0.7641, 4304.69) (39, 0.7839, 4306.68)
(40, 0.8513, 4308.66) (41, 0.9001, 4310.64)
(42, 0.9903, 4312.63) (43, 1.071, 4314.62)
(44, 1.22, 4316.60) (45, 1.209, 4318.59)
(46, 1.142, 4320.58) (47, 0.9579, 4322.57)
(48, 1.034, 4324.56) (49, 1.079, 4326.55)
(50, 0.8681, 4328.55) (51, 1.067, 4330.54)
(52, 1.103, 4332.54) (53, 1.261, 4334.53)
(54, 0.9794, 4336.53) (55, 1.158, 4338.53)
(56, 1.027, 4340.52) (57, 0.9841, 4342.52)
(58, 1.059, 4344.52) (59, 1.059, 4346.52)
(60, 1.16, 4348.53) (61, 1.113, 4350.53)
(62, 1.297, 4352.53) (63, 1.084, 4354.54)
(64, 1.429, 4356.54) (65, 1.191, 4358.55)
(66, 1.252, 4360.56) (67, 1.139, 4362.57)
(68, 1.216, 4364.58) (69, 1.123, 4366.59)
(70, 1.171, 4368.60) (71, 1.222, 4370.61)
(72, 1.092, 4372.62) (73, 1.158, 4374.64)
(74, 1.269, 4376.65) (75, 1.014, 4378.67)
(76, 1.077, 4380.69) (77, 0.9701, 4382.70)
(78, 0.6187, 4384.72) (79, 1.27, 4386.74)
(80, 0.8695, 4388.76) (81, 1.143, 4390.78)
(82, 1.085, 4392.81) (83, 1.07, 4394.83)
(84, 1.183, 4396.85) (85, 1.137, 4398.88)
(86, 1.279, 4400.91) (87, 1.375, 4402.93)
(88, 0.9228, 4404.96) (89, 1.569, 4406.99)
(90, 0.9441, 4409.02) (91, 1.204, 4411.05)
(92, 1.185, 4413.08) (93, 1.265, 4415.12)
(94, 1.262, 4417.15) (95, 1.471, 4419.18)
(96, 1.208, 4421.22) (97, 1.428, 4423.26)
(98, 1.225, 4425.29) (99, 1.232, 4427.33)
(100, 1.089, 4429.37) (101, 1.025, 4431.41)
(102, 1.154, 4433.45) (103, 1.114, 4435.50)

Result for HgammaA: -1.9 angstroms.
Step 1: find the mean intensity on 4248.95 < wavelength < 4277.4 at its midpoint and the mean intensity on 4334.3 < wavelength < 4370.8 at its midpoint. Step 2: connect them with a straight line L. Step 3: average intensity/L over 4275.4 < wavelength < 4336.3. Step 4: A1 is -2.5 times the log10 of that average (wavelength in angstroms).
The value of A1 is 0.10 mag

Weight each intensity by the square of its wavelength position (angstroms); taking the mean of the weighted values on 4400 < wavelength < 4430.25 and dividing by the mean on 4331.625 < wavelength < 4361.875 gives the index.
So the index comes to 1.1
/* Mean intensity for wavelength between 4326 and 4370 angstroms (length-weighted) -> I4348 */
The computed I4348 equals 1.13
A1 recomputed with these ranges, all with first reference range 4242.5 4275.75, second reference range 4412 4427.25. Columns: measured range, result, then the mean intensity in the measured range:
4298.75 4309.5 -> 0.365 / 0.816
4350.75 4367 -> -0.003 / 1.21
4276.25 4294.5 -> 0.047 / 1.07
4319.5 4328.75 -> 0.136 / 1.03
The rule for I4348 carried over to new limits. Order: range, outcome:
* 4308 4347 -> 1.05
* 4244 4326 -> 1.04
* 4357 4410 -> 1.13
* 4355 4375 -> 1.2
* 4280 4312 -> 0.972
